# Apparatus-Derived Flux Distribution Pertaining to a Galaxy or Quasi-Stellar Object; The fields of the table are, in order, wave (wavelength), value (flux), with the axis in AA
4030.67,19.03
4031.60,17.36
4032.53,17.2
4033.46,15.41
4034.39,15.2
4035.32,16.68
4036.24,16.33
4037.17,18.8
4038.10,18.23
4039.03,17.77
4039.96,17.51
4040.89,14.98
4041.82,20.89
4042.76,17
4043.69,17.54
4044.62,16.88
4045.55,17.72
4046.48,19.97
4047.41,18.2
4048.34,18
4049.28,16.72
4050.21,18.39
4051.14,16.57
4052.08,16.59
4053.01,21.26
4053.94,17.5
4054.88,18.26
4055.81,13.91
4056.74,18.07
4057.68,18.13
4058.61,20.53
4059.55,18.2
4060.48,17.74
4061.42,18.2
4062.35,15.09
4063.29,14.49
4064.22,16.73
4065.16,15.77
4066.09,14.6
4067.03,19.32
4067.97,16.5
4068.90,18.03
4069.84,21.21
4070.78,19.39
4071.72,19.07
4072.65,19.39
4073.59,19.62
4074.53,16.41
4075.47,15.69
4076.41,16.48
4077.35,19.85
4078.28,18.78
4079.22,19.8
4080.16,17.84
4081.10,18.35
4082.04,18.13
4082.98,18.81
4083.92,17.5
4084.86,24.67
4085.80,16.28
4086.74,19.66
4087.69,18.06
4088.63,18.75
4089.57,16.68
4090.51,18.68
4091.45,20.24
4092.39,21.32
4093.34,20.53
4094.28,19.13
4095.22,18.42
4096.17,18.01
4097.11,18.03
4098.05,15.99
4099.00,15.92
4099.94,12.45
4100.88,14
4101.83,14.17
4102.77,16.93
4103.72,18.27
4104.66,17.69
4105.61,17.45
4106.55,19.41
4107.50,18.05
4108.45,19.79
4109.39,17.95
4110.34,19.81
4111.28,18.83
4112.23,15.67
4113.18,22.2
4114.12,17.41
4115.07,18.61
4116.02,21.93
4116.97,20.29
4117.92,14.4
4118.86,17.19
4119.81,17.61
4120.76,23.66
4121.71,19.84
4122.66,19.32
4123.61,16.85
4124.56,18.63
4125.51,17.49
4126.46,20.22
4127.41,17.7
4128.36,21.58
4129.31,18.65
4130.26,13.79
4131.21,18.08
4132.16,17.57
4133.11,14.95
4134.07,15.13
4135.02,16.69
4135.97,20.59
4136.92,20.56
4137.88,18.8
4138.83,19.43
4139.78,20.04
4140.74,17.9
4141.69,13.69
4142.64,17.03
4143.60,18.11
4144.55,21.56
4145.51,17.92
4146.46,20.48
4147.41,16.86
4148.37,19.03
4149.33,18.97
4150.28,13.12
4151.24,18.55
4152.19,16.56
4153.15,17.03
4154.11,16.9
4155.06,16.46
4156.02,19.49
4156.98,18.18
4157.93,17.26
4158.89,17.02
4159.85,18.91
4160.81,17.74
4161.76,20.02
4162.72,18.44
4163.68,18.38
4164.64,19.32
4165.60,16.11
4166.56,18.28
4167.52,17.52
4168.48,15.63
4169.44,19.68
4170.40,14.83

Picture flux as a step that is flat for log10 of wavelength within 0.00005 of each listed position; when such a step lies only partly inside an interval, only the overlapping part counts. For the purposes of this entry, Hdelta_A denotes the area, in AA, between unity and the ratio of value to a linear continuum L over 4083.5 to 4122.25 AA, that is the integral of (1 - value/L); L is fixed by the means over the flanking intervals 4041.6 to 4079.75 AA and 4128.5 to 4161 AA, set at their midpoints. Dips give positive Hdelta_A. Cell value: -1.1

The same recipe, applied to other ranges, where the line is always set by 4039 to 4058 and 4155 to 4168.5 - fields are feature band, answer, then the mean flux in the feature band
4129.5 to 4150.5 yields 0.2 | 17.8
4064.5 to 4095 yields -1.3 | 18.6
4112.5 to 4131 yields -0.9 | 18.8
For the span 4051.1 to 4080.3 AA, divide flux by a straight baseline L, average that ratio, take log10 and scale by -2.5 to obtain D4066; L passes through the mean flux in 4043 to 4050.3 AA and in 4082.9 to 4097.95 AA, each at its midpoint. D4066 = 0.03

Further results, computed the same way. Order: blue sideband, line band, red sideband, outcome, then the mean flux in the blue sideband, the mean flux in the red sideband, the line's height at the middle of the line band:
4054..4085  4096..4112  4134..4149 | 0.06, 17.9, 18.5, 18.2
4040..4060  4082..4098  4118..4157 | -0.06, 17.9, 18.1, 18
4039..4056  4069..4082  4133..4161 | -0.05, 17.7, 17.9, 17.8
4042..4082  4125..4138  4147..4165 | -0.01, 17.8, 17.8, 17.8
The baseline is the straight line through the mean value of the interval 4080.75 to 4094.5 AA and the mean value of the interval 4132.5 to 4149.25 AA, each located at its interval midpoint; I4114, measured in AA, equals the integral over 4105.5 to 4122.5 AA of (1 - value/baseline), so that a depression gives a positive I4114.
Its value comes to -0.3 AA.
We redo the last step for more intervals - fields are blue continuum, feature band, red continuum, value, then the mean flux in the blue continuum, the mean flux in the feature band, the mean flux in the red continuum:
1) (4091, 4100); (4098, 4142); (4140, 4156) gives -0.1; 18.2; 18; 17.6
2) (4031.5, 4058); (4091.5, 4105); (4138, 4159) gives 0.3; 17.5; 17.3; 17.8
